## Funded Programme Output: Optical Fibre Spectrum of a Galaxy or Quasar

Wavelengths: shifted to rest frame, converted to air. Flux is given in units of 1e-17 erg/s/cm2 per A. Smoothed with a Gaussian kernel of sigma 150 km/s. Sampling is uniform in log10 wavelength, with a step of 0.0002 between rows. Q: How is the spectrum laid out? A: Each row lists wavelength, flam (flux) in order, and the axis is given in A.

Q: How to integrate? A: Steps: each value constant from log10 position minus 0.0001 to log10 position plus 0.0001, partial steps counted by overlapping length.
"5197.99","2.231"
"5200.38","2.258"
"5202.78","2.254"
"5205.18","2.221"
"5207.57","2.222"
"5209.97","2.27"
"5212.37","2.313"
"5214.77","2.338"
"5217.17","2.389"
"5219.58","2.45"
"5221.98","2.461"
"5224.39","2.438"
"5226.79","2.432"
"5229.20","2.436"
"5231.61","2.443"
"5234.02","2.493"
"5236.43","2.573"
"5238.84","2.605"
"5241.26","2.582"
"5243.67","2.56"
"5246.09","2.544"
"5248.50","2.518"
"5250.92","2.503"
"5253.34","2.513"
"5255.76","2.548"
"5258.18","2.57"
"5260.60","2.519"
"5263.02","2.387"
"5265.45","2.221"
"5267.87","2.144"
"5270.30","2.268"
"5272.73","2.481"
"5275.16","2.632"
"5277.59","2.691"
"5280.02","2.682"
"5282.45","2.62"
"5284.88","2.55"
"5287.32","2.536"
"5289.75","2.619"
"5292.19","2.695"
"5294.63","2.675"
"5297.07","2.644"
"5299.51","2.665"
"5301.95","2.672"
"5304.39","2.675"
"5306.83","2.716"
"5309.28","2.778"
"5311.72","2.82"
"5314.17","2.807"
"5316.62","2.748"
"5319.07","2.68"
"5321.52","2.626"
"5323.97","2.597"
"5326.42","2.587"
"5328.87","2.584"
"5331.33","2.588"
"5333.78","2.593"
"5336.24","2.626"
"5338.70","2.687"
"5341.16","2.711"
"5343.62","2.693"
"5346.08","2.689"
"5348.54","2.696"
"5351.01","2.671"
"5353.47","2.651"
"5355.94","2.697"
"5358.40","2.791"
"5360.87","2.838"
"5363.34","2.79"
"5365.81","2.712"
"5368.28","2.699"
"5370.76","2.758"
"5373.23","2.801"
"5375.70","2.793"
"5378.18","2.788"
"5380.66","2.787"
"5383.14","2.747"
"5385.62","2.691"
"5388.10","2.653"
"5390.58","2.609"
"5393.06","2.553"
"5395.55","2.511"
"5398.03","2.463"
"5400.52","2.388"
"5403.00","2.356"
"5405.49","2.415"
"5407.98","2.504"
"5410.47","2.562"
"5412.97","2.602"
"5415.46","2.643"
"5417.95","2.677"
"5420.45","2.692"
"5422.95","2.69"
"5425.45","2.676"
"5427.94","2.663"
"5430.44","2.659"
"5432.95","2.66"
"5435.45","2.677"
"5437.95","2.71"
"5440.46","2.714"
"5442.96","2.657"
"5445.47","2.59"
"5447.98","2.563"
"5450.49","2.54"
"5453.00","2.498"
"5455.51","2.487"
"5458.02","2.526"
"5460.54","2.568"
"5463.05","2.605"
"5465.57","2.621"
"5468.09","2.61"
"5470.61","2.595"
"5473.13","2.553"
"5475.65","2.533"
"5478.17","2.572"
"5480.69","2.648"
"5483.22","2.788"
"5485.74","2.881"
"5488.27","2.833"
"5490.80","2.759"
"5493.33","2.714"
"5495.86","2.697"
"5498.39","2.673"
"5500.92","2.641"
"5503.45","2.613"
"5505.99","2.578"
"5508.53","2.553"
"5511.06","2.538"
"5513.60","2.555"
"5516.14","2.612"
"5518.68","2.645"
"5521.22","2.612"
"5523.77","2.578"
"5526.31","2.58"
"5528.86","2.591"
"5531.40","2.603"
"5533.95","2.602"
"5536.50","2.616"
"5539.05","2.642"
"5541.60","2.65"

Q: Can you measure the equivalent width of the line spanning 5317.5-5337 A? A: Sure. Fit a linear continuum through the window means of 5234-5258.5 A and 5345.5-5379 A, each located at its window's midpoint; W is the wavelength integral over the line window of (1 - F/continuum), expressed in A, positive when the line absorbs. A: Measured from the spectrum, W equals 0.5 A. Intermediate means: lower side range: 2.55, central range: 2.61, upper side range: 2.74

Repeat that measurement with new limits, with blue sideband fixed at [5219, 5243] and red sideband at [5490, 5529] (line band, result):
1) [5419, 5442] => -0.9 A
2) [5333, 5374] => -2.6 A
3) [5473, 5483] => 0.0 A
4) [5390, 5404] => 0.5 A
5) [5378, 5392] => -0.8 A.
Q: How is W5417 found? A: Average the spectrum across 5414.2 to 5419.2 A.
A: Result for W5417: 2.66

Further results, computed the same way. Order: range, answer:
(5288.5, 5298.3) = 2.66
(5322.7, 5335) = 2.59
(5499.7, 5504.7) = 2.63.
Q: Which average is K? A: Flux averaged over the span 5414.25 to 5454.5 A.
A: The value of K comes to 2.64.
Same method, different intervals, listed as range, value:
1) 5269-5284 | 2.56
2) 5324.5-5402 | 2.67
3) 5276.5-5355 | 2.66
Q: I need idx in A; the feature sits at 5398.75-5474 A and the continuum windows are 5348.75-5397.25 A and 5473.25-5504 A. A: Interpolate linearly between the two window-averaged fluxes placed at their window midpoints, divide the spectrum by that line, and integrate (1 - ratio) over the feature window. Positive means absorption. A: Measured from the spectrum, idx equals 3.1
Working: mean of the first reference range 2.71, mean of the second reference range 2.69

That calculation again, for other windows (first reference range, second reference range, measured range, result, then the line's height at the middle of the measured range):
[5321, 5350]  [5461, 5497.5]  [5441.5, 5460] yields 0.8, 2.66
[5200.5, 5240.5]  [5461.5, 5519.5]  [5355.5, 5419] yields -2.5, 2.55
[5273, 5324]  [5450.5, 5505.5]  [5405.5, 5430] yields 0.2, 2.65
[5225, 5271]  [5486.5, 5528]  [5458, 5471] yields 0.1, 2.61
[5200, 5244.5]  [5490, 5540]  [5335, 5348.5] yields -1.0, 2.49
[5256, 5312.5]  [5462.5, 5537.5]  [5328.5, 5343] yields -0.3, 2.59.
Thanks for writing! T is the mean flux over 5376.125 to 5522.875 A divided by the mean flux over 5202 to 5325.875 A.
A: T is 1.0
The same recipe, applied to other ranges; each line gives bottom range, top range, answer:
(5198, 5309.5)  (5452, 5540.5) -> 1.05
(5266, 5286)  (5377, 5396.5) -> 1.07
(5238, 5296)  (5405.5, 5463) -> 1.03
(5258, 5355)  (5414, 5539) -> 1.01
